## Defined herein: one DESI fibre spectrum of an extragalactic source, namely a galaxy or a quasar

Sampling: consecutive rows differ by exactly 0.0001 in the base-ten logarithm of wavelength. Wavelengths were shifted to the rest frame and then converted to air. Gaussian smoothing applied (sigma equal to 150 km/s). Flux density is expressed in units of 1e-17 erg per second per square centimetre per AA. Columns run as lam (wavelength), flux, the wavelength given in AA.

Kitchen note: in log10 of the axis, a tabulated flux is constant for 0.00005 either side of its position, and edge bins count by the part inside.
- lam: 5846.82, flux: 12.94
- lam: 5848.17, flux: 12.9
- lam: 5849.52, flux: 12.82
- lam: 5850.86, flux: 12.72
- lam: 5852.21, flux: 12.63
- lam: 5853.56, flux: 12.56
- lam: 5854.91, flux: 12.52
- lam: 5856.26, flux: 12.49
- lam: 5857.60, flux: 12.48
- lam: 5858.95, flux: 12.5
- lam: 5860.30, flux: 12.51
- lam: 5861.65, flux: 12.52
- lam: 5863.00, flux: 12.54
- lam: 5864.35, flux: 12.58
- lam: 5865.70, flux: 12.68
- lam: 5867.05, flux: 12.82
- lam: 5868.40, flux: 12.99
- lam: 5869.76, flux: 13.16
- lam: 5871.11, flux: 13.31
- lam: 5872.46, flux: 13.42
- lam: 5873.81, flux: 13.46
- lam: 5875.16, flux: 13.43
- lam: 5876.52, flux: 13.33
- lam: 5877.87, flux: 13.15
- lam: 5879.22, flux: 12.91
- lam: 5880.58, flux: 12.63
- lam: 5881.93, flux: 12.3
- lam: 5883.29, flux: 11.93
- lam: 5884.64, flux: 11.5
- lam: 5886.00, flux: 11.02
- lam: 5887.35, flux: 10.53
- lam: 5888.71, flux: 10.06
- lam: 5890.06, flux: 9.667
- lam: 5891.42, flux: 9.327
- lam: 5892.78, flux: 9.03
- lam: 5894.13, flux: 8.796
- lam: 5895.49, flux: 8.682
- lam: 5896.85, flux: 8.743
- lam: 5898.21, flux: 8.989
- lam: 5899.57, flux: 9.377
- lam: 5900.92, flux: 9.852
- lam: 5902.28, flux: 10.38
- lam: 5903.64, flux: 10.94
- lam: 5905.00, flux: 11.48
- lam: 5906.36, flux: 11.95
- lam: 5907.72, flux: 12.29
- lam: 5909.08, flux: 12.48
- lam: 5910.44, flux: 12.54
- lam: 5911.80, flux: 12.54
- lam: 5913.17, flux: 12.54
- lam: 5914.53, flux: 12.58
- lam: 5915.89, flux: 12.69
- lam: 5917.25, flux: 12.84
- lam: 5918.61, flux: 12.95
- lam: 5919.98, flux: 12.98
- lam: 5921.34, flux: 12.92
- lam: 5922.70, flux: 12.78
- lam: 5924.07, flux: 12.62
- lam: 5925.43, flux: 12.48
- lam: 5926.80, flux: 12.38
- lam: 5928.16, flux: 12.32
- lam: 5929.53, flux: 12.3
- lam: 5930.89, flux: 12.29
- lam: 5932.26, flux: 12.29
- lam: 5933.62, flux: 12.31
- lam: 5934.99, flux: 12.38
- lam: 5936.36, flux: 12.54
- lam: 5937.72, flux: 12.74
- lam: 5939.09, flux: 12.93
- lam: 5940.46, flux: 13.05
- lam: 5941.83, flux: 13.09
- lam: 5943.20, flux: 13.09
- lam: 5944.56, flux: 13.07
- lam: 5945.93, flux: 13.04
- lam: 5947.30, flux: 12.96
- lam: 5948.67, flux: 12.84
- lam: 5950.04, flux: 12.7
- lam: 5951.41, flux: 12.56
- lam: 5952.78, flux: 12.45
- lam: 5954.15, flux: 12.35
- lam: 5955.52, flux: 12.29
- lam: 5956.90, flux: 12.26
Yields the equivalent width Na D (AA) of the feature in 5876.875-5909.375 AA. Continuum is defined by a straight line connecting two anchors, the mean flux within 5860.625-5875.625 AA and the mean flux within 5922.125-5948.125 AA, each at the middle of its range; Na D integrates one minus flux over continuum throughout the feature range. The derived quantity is 5.3 AA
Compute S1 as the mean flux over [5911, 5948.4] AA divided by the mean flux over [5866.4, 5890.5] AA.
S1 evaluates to 1.03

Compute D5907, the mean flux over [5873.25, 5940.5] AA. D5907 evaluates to 11.8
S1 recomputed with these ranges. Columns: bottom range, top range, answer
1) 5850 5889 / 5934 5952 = 1.02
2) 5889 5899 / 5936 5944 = 1.43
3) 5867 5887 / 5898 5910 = 0.86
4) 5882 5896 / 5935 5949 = 1.27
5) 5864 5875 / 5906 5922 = 0.96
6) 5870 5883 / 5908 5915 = 0.96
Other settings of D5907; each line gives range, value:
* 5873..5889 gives 12.2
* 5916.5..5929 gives 12.7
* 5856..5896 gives 11.9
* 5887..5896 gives 9.42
